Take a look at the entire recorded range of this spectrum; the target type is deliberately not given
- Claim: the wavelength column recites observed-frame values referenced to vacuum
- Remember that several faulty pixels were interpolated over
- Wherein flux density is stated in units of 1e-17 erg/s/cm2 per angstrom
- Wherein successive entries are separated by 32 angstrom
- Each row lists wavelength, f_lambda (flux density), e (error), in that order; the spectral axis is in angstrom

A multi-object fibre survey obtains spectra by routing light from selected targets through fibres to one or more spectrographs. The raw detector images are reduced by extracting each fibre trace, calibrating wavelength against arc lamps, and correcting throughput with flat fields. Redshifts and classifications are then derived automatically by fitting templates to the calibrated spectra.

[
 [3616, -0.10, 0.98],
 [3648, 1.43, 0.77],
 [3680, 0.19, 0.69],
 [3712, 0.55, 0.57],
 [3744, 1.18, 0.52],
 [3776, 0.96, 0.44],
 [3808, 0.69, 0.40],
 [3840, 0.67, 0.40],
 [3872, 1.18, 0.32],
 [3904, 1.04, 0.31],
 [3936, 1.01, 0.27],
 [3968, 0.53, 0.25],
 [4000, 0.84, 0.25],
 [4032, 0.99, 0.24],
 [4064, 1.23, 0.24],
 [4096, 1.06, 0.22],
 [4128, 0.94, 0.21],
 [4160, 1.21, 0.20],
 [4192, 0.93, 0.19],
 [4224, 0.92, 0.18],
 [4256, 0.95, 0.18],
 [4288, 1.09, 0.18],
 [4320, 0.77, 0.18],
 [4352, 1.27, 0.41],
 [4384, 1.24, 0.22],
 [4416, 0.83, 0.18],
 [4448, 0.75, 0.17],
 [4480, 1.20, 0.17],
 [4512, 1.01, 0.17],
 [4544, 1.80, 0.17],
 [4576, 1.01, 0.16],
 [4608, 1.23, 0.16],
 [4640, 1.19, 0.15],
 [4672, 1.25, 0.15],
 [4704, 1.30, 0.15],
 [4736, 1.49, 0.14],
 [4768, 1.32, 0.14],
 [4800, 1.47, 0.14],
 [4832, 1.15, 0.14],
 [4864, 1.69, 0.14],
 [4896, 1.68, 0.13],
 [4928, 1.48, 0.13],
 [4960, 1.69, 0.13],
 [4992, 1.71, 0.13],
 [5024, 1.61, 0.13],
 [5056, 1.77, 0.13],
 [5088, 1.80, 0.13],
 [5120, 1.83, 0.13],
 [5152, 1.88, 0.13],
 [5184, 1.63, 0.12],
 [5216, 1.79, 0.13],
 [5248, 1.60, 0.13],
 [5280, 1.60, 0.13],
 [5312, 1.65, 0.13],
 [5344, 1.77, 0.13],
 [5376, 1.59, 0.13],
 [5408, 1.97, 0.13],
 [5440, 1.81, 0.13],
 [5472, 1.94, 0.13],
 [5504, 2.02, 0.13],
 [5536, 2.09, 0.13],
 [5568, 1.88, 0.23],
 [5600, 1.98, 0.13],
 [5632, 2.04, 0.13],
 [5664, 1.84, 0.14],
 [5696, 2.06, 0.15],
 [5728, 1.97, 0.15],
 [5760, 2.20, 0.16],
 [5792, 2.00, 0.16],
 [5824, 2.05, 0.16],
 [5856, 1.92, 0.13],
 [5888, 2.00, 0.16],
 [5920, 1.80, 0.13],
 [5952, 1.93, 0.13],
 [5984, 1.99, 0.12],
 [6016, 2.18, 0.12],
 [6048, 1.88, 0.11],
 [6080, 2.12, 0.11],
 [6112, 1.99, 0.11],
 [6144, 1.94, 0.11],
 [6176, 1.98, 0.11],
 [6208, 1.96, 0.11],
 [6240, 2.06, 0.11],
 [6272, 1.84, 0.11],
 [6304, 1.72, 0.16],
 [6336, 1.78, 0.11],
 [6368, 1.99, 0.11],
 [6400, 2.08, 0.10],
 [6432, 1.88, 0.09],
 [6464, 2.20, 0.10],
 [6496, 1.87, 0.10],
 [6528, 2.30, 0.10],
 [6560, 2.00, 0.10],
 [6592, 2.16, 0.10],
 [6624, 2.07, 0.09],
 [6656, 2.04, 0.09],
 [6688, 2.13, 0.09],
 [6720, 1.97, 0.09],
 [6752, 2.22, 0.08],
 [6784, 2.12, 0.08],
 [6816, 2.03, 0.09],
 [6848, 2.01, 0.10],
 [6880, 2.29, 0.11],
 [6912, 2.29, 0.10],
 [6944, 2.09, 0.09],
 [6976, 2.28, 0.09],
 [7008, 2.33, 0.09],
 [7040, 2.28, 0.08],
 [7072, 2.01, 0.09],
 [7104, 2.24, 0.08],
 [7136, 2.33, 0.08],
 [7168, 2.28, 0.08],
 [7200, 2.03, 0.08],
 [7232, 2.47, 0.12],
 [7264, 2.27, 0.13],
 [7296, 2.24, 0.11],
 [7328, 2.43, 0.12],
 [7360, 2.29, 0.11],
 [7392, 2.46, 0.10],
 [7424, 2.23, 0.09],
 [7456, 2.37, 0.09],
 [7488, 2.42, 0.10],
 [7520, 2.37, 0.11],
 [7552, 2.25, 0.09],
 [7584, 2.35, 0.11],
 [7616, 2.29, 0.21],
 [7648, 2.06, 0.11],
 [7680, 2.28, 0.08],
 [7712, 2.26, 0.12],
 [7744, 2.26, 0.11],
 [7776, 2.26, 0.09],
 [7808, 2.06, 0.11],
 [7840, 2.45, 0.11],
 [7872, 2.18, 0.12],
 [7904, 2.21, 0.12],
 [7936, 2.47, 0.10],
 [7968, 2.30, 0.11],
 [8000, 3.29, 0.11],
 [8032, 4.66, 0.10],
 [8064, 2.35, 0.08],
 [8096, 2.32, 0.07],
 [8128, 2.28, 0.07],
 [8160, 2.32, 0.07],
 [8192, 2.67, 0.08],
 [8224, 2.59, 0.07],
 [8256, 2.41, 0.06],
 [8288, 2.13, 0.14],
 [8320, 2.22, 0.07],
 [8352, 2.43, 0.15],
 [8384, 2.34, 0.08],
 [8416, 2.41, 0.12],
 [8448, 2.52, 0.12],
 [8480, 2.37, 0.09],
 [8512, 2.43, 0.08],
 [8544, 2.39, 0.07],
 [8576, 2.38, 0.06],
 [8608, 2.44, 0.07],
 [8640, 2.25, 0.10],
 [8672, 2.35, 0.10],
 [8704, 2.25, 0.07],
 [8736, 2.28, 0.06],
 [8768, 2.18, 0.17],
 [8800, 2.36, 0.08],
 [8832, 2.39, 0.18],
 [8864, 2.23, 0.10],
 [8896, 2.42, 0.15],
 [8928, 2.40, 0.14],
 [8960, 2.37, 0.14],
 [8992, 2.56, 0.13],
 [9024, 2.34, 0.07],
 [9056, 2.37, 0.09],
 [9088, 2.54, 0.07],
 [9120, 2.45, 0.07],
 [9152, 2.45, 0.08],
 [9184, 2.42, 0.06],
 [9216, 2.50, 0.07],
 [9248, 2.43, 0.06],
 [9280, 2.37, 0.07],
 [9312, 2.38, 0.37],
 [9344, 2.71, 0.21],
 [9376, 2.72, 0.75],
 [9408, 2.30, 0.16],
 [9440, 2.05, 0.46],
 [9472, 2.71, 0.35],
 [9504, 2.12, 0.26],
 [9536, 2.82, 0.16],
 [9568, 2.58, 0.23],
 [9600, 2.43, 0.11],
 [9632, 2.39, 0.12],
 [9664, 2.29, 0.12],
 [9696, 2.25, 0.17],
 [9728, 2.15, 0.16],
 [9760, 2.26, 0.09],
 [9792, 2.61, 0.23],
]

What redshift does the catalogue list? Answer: 0.221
